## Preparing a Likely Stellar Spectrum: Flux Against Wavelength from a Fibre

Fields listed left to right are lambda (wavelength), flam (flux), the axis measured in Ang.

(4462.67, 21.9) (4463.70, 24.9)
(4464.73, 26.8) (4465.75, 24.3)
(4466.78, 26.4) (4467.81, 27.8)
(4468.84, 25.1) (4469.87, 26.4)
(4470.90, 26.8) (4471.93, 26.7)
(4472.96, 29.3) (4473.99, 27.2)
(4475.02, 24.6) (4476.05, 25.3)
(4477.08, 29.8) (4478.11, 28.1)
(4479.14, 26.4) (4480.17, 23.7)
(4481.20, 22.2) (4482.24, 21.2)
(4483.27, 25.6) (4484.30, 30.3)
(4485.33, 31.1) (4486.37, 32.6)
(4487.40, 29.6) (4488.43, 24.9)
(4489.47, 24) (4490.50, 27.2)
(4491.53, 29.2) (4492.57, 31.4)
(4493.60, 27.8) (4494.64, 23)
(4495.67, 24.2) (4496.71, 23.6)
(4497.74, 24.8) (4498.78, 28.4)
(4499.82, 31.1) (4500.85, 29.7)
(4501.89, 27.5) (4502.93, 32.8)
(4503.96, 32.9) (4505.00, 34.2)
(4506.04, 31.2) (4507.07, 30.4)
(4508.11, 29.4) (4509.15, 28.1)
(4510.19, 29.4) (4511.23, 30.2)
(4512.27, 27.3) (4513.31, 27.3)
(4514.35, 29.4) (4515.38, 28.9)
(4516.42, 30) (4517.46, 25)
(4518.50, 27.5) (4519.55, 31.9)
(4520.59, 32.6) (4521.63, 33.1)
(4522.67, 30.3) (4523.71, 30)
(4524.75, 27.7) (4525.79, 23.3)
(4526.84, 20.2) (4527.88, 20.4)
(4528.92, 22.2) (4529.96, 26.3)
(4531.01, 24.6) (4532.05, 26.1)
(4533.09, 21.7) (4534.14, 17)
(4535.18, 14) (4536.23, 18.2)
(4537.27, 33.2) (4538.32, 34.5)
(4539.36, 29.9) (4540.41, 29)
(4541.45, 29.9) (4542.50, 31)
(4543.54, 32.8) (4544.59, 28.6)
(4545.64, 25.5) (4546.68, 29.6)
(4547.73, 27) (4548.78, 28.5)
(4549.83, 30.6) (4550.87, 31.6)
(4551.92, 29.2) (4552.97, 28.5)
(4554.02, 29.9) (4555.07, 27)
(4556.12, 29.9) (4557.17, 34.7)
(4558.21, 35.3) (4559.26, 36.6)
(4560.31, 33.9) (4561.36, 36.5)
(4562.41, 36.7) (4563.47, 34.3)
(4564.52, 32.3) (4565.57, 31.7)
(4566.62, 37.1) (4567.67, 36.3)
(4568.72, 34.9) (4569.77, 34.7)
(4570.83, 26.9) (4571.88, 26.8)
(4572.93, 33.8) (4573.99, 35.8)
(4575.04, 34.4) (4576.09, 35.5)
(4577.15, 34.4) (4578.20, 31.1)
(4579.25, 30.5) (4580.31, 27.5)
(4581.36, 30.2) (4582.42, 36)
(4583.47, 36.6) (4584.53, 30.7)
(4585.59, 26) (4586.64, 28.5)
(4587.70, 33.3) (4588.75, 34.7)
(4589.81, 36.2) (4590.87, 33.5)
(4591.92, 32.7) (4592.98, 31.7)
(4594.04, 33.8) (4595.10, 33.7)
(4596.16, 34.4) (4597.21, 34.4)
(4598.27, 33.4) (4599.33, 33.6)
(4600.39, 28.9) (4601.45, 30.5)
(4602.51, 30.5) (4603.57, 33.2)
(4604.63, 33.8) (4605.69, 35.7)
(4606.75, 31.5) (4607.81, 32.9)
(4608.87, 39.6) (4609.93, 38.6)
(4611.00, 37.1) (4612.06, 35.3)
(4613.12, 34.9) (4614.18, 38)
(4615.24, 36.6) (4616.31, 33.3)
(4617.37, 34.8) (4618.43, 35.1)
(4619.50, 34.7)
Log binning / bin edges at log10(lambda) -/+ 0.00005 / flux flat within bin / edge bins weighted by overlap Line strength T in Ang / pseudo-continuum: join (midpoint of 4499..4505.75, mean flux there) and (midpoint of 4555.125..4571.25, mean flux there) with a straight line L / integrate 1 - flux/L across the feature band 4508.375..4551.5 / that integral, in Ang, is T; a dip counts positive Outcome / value 6.66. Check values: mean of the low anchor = 31.2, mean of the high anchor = 34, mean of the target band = 27.4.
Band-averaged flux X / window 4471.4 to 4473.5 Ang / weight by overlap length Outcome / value 28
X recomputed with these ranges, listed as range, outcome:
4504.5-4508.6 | 31.3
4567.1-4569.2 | 35.7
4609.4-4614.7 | 36.8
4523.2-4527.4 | 25.2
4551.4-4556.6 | 28.9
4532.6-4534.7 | 19.2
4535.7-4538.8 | 28.5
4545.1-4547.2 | 27.6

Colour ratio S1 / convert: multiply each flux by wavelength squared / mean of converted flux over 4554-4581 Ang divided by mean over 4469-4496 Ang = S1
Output 1.3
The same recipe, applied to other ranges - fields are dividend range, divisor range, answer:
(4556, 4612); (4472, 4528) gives 1.24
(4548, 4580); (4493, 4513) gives 1.16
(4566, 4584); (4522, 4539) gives 1.38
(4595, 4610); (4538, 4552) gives 1.15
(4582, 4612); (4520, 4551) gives 1.27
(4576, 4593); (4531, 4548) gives 1.23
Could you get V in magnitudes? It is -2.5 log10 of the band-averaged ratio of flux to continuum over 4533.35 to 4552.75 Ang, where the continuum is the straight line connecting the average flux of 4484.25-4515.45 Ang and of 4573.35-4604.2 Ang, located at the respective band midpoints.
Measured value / 0.110 mag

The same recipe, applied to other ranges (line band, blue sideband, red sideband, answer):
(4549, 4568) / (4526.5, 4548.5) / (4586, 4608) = -0.157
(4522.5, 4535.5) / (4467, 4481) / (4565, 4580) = 0.279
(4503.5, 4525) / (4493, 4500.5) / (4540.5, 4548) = -0.095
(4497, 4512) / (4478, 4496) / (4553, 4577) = -0.059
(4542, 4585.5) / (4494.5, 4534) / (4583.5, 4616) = -0.029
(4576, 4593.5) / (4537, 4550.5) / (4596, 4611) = 0.011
